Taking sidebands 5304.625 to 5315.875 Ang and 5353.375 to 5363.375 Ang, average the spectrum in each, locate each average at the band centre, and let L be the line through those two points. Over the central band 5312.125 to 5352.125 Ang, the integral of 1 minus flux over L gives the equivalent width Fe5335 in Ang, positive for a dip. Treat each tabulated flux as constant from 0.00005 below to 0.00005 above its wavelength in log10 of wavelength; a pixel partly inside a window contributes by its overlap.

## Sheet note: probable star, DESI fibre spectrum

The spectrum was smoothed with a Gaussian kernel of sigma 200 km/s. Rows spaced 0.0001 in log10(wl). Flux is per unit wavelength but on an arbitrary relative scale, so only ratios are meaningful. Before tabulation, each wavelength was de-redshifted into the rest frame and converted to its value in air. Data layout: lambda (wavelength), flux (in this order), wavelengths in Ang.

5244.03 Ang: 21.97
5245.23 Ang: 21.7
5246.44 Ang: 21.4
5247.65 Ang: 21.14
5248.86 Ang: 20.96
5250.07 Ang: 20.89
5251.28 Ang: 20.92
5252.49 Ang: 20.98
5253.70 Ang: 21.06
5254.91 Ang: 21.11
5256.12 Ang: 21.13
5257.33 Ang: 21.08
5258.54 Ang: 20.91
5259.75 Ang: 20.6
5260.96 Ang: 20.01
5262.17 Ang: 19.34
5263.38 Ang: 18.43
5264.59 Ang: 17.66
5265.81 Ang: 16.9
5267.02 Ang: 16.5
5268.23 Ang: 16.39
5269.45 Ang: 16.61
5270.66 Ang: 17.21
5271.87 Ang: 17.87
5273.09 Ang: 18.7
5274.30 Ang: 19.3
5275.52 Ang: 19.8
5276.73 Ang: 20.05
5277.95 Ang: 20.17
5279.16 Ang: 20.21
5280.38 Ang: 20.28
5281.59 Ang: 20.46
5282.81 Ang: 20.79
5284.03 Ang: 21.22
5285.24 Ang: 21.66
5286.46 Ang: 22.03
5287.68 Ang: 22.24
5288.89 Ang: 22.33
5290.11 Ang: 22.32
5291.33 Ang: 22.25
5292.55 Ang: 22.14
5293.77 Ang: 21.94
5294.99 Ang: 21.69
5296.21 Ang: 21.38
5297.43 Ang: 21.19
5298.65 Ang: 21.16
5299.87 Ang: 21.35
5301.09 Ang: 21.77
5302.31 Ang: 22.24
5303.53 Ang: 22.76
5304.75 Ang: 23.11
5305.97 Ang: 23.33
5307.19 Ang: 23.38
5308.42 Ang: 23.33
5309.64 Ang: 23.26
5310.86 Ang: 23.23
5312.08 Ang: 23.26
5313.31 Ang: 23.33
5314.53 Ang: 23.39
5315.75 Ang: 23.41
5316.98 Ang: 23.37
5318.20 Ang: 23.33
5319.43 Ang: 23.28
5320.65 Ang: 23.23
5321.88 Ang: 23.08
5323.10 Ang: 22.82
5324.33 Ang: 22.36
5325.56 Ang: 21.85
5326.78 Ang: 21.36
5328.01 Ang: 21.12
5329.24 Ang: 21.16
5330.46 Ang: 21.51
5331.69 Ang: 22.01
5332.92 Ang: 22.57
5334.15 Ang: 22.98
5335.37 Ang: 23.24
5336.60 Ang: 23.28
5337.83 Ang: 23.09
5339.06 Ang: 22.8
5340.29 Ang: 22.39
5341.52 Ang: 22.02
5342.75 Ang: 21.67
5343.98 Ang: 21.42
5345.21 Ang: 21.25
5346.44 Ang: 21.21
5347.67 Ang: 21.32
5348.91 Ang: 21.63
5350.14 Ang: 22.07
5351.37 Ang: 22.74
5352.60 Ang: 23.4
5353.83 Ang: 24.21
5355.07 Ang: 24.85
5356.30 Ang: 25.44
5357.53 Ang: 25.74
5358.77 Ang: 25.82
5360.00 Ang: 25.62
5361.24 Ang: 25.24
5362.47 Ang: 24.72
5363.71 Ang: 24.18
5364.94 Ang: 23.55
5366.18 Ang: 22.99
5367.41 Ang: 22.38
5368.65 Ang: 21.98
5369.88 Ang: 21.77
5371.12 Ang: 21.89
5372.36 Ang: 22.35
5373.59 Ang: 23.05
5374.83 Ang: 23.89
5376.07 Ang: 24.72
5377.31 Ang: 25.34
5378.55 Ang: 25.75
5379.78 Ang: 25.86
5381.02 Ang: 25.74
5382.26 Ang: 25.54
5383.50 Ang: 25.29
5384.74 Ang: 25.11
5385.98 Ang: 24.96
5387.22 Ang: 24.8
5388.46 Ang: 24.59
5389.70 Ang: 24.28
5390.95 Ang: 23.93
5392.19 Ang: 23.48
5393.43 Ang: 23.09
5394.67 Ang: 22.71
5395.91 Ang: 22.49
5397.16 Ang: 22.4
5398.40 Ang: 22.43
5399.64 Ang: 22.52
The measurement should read 2.9 Ang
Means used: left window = 23.3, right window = 25.2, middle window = 22.4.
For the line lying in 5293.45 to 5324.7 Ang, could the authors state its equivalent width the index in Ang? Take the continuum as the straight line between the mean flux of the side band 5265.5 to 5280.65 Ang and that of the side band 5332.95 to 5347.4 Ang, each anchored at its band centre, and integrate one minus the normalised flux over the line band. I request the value -3.3 Ang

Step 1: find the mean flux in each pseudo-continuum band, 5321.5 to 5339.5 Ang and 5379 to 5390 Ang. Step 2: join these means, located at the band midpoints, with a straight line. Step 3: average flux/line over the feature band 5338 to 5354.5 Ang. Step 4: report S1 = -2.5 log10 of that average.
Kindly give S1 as 0.05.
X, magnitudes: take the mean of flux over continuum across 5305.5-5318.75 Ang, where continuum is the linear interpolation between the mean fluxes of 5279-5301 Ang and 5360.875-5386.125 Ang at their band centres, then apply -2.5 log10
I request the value -0.05 mag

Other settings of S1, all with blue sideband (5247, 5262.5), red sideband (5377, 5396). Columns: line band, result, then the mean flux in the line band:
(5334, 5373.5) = 0.026 mag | 23.1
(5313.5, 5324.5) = -0.025 mag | 23.2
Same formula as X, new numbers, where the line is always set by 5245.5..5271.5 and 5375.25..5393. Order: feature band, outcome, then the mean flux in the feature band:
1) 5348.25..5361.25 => -0.02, 24.2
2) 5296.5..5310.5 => -0.05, 22.4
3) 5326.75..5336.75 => 0.03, 22.1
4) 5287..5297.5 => -0.05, 22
